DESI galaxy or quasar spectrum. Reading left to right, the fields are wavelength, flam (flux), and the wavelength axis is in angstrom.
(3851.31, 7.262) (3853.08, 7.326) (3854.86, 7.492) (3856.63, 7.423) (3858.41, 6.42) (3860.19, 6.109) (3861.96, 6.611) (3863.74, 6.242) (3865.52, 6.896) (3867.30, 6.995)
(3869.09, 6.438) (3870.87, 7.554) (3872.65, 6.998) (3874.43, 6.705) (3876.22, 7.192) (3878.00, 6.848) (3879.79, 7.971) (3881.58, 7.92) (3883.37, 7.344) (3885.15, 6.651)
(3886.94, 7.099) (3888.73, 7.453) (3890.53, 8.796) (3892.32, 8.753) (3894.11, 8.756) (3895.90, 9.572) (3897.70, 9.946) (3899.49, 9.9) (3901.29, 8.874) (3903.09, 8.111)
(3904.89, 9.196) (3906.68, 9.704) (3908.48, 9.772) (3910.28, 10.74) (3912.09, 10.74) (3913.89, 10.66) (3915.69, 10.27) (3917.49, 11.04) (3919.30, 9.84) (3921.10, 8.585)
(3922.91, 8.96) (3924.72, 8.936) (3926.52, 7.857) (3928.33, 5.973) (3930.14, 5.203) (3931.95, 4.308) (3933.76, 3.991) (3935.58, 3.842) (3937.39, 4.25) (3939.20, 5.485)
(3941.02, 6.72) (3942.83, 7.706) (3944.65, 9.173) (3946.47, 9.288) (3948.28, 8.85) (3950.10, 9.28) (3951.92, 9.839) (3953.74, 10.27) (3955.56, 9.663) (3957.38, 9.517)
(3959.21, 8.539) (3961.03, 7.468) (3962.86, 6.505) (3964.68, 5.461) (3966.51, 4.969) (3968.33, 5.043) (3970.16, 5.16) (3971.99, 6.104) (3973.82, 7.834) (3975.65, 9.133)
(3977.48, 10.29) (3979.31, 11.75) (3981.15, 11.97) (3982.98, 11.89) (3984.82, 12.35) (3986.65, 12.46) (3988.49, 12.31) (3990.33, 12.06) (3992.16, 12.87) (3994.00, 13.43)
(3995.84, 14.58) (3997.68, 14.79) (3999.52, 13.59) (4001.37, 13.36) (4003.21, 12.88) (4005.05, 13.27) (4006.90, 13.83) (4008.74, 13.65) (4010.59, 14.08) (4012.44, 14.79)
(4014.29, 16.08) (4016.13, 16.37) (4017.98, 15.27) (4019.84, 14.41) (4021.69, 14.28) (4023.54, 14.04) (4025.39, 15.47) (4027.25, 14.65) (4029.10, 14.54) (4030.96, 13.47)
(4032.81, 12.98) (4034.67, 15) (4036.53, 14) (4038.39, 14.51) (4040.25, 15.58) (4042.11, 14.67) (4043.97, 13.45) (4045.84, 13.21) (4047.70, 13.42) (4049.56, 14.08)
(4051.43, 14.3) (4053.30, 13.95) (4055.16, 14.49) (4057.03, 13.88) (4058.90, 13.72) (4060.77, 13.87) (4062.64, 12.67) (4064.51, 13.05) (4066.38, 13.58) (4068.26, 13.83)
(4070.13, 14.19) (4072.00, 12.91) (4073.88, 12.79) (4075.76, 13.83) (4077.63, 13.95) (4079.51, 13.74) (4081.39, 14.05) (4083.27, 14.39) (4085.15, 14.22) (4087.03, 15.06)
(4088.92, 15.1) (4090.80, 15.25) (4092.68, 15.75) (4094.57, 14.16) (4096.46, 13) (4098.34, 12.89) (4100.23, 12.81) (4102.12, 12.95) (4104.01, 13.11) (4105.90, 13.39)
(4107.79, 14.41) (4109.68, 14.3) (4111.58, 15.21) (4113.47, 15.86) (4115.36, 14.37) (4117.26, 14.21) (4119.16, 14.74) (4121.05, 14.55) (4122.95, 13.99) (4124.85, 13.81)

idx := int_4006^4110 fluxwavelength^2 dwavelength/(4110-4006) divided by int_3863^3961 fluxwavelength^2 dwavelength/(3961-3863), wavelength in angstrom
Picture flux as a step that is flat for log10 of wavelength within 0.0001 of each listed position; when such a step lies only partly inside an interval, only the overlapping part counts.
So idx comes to 1.87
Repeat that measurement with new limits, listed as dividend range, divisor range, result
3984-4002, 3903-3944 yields 1.73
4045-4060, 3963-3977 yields 2.26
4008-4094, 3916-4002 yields 1.65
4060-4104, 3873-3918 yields 1.73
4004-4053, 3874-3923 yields 1.73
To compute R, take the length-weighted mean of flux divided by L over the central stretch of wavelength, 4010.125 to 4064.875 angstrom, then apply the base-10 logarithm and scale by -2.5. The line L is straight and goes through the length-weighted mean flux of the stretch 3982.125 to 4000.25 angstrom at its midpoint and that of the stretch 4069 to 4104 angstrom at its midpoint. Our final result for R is -0.06 mag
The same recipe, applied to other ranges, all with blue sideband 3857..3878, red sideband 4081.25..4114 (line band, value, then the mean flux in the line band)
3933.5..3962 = 0.20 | 7.83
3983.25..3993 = -0.16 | 12.4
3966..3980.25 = 0.32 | 7.62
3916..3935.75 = 0.17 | 7.35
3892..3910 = -0.19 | 9.33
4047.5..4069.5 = -0.07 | 13.8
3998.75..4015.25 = -0.23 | 14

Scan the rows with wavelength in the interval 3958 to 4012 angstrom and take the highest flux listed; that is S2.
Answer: 14.79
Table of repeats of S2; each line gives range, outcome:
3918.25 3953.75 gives 10.27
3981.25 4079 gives 16.37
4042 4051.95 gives 14.67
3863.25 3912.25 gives 10.74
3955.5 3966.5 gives 9.663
